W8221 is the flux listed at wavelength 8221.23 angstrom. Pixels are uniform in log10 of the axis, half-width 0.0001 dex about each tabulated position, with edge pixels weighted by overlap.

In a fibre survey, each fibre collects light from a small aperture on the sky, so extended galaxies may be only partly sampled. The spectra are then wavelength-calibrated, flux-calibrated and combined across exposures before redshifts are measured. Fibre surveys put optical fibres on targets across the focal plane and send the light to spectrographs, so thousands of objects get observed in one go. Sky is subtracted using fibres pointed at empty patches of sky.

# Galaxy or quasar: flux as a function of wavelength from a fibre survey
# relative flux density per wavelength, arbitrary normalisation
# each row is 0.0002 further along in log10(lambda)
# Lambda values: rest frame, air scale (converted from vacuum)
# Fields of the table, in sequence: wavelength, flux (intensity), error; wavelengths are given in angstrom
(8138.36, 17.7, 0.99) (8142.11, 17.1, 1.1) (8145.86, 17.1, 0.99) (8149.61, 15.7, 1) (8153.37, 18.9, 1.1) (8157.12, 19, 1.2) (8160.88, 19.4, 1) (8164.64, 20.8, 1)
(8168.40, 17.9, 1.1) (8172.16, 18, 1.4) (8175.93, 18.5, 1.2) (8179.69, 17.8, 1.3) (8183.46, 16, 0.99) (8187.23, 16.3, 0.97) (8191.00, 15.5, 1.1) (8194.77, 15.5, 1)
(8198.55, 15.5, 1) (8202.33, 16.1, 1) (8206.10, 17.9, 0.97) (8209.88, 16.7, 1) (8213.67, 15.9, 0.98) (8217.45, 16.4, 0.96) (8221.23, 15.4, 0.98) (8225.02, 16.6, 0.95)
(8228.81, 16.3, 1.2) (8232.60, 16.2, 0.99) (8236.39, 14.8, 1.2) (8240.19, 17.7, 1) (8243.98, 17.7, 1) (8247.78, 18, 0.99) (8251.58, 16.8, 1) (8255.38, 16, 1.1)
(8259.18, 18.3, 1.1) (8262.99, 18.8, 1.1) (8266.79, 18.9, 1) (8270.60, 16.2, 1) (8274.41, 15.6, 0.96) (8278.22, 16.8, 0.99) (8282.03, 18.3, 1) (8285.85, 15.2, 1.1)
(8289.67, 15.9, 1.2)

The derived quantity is 15.4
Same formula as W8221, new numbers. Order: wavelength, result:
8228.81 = 16.3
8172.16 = 18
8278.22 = 16.8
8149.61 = 15.7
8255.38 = 16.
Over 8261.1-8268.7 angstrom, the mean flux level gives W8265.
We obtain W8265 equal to 18.9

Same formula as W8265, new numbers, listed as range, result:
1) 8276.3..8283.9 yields 17.6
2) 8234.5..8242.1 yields 16.3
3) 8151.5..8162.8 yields 19.1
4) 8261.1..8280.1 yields 17.3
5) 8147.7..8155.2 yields 17.3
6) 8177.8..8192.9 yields 16.4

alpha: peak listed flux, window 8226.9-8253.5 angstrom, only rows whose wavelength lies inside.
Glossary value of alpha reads 18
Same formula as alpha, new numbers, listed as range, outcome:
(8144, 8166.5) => 20.8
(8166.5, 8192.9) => 18.5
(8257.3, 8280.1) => 18.9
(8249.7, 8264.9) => 18.8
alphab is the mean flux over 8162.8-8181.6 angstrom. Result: 18.6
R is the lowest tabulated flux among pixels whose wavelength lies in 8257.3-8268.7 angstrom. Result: 18.3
